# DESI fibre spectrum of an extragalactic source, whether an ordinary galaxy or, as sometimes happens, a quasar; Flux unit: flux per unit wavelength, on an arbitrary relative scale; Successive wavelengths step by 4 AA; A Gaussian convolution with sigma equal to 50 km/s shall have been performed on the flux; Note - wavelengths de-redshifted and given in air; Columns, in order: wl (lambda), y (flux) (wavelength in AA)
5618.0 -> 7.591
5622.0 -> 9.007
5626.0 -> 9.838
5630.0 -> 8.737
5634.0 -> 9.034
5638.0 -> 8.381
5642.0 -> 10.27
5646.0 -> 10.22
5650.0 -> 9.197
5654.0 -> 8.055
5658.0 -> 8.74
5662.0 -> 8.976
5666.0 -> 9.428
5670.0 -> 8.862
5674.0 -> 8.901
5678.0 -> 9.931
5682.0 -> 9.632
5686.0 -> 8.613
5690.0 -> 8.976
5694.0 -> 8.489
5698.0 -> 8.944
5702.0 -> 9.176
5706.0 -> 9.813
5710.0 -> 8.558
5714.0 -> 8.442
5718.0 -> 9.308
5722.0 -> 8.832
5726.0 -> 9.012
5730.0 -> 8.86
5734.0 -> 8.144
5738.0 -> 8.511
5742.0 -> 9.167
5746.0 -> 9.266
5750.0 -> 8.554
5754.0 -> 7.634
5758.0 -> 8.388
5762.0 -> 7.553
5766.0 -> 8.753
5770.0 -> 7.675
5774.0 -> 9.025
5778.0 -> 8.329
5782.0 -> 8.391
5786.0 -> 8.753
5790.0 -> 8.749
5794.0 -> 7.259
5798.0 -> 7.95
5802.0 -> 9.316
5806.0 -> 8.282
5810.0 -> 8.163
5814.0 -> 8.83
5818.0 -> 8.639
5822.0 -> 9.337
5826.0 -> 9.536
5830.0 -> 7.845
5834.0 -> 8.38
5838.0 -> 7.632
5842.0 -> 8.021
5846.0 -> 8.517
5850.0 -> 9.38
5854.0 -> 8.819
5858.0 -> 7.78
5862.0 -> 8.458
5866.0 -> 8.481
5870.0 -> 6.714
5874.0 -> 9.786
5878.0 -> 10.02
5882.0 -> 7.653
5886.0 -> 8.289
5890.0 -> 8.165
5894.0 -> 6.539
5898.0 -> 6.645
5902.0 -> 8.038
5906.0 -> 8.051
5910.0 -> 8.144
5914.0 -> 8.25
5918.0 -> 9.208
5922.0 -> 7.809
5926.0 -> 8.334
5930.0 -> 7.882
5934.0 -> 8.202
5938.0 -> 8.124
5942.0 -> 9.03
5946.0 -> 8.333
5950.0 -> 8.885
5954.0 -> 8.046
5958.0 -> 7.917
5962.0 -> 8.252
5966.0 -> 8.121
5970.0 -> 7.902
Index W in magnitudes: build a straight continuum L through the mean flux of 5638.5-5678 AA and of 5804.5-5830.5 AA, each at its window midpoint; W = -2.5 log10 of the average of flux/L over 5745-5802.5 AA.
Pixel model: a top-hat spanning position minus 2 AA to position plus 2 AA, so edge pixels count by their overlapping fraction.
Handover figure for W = 0.06 mag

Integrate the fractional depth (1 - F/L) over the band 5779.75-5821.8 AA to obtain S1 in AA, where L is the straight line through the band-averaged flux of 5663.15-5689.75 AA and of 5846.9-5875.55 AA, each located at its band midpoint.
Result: 1.1 AA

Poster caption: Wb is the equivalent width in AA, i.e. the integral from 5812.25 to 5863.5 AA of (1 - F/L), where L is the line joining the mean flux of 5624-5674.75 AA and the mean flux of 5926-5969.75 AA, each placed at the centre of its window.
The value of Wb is 0.2 AA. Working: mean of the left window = 9.13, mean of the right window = 8.27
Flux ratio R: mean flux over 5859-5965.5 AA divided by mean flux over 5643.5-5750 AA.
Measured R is 0.91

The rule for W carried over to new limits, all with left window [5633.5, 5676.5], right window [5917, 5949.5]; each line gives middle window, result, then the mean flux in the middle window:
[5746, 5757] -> 0.065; 8.33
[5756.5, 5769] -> 0.082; 8.18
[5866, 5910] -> 0.061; 8.02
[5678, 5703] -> -0.003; 9.04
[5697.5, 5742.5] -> 0.006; 8.89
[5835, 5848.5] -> 0.062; 8.13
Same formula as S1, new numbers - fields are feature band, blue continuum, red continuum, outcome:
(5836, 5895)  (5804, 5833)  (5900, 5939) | 0.9 AA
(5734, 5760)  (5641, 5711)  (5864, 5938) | 0.8 AA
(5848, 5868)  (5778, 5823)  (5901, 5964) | -0.4 AA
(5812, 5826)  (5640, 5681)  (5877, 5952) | -0.7 AA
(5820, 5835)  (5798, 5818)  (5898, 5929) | -0.5 AA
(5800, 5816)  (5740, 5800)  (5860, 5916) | -0.7 AA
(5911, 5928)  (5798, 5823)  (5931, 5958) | 0.1 AA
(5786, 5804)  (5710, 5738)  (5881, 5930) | 0.1 AA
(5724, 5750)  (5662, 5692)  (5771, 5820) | 0.0 AA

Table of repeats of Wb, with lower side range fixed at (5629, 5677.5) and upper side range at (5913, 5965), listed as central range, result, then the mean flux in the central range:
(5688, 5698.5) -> 0.2 AA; 8.78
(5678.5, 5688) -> -0.2 AA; 9.25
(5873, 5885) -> -0.8 AA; 9.03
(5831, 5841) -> 0.7 AA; 7.99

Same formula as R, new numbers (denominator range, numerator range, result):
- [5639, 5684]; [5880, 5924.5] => 0.85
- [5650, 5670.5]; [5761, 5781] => 0.94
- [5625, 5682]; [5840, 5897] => 0.90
